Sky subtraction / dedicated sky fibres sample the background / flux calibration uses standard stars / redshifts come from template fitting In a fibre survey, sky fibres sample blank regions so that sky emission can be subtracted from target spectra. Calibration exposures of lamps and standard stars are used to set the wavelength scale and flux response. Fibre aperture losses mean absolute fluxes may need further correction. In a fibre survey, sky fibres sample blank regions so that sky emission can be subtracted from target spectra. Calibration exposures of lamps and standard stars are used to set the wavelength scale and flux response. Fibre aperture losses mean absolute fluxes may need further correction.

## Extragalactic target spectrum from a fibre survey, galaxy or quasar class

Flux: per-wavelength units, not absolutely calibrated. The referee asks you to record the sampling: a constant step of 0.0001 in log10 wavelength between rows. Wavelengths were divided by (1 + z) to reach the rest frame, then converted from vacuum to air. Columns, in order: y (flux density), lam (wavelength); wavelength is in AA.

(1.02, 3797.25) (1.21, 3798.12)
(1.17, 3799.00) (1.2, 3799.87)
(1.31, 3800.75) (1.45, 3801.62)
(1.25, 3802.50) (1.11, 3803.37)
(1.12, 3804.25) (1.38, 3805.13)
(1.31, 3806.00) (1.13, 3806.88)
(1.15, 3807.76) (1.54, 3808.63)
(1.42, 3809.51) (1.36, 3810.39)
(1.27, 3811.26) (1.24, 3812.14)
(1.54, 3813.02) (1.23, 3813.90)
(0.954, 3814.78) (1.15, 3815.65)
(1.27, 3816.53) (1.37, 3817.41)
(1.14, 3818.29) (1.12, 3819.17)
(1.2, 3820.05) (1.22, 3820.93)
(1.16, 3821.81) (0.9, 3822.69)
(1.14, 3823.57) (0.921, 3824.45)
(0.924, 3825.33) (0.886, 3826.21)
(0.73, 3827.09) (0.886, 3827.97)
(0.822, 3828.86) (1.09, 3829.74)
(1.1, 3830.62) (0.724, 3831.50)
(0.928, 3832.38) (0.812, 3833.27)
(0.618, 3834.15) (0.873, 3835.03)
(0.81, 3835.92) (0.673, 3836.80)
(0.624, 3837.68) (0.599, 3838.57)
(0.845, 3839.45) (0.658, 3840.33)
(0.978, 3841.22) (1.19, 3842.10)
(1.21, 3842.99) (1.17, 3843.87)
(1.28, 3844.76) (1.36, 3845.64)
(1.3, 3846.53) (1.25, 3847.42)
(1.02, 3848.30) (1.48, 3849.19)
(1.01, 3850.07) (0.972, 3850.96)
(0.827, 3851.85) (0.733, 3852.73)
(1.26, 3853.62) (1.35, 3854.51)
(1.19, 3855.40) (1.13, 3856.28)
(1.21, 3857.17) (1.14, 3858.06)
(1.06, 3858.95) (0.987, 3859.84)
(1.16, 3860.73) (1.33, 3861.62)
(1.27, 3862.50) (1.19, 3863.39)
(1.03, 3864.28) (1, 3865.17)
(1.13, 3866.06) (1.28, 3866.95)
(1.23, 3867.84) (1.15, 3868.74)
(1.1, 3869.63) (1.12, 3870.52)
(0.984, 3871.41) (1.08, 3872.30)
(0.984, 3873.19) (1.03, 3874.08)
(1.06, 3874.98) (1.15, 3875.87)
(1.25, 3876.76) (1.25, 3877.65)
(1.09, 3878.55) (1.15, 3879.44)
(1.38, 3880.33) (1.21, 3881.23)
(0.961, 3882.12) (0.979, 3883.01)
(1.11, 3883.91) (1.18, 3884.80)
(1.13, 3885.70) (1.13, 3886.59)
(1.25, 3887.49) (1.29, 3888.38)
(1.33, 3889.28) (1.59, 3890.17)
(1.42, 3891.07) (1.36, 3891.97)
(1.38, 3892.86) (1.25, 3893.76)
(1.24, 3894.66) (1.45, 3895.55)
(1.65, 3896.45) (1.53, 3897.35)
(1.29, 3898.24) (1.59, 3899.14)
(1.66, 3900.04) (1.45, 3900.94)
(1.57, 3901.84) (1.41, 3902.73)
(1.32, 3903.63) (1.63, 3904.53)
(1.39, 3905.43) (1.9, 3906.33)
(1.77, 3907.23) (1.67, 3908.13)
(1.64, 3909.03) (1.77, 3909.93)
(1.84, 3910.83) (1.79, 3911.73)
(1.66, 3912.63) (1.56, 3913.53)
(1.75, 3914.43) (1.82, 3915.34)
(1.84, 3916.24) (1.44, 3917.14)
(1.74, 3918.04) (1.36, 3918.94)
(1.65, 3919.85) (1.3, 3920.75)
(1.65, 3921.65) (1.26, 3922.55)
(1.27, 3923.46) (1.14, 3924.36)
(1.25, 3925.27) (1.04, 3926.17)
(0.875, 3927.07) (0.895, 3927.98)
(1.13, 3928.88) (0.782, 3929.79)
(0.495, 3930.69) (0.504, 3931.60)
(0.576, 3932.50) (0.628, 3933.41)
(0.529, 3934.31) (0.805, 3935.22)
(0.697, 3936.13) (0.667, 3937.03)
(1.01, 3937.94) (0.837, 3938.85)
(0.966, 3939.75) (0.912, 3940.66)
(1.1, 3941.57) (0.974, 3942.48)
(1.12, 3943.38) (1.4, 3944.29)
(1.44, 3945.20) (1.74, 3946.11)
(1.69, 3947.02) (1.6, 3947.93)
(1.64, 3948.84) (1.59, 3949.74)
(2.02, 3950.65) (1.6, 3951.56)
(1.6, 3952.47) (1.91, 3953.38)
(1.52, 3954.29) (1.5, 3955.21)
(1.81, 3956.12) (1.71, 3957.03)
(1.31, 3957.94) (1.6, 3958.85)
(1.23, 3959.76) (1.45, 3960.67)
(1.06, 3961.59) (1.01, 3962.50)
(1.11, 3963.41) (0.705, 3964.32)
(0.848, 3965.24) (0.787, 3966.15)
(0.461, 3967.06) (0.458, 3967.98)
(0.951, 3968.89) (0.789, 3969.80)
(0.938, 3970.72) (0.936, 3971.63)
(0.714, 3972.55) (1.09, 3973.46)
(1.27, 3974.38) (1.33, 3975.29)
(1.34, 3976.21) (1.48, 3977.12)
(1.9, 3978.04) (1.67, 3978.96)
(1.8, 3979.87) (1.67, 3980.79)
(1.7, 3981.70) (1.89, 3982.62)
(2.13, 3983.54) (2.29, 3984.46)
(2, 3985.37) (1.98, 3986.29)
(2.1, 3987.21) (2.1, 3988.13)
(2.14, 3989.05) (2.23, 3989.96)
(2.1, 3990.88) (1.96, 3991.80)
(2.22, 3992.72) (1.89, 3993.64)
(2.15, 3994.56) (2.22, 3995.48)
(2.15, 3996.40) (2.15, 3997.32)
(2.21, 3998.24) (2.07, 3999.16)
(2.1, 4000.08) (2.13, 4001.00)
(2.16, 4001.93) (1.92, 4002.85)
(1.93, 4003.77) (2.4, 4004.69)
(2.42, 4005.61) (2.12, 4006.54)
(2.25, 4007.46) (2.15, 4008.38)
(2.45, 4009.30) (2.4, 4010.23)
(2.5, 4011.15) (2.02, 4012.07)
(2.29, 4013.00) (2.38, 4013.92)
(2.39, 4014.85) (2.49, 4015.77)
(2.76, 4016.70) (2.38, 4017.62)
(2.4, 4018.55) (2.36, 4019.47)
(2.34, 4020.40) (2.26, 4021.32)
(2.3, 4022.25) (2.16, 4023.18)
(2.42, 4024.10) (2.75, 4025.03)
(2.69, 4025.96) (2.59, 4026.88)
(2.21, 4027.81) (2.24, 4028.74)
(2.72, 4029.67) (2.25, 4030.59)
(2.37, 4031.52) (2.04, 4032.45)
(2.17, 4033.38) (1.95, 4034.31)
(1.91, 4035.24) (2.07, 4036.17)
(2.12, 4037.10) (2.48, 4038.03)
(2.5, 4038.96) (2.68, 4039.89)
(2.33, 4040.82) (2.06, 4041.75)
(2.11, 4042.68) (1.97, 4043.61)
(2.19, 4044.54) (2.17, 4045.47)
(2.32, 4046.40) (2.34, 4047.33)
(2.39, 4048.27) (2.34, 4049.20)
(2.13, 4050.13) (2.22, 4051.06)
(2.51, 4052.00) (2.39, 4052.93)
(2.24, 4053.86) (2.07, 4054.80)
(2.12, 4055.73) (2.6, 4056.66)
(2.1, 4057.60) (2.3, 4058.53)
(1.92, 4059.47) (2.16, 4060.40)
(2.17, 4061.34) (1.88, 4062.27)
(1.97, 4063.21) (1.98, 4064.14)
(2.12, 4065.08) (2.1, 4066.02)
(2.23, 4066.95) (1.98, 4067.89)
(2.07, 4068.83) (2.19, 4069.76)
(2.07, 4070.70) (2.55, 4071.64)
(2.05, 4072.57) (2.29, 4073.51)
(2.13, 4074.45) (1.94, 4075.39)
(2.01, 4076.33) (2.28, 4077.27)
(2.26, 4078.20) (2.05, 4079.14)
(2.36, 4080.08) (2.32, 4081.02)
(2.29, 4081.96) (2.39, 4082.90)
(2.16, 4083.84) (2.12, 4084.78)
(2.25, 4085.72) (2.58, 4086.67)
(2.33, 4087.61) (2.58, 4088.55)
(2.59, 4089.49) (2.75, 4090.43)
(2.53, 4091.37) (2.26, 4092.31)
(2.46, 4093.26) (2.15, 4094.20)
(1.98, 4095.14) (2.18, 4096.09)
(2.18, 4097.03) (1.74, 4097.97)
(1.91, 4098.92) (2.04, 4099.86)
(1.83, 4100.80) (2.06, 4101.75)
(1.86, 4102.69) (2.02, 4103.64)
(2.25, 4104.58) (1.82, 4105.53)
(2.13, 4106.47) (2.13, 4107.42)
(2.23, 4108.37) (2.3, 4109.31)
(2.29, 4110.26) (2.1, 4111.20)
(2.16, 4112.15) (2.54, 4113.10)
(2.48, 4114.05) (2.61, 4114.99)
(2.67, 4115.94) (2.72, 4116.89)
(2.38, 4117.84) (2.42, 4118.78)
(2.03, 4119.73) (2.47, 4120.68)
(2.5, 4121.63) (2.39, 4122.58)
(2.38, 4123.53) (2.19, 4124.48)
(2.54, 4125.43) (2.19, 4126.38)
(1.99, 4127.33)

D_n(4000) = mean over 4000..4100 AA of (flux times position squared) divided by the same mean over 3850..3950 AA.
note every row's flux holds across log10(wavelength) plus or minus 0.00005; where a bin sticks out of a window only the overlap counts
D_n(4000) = 1.94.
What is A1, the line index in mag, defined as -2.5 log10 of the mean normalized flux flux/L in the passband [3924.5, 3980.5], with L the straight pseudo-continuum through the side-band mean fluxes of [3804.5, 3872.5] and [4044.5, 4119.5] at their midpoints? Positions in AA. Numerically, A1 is 0.36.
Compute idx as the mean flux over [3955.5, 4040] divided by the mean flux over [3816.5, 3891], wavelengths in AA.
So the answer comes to 1.78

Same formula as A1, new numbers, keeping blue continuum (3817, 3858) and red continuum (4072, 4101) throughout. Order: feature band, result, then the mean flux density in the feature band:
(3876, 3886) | 0.067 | 1.15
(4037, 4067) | -0.081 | 2.22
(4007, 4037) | -0.214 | 2.33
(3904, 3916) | -0.238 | 1.71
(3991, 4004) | -0.166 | 2.09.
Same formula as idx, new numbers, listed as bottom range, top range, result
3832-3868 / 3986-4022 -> 2.11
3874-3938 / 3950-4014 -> 1.33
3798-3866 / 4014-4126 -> 2.06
